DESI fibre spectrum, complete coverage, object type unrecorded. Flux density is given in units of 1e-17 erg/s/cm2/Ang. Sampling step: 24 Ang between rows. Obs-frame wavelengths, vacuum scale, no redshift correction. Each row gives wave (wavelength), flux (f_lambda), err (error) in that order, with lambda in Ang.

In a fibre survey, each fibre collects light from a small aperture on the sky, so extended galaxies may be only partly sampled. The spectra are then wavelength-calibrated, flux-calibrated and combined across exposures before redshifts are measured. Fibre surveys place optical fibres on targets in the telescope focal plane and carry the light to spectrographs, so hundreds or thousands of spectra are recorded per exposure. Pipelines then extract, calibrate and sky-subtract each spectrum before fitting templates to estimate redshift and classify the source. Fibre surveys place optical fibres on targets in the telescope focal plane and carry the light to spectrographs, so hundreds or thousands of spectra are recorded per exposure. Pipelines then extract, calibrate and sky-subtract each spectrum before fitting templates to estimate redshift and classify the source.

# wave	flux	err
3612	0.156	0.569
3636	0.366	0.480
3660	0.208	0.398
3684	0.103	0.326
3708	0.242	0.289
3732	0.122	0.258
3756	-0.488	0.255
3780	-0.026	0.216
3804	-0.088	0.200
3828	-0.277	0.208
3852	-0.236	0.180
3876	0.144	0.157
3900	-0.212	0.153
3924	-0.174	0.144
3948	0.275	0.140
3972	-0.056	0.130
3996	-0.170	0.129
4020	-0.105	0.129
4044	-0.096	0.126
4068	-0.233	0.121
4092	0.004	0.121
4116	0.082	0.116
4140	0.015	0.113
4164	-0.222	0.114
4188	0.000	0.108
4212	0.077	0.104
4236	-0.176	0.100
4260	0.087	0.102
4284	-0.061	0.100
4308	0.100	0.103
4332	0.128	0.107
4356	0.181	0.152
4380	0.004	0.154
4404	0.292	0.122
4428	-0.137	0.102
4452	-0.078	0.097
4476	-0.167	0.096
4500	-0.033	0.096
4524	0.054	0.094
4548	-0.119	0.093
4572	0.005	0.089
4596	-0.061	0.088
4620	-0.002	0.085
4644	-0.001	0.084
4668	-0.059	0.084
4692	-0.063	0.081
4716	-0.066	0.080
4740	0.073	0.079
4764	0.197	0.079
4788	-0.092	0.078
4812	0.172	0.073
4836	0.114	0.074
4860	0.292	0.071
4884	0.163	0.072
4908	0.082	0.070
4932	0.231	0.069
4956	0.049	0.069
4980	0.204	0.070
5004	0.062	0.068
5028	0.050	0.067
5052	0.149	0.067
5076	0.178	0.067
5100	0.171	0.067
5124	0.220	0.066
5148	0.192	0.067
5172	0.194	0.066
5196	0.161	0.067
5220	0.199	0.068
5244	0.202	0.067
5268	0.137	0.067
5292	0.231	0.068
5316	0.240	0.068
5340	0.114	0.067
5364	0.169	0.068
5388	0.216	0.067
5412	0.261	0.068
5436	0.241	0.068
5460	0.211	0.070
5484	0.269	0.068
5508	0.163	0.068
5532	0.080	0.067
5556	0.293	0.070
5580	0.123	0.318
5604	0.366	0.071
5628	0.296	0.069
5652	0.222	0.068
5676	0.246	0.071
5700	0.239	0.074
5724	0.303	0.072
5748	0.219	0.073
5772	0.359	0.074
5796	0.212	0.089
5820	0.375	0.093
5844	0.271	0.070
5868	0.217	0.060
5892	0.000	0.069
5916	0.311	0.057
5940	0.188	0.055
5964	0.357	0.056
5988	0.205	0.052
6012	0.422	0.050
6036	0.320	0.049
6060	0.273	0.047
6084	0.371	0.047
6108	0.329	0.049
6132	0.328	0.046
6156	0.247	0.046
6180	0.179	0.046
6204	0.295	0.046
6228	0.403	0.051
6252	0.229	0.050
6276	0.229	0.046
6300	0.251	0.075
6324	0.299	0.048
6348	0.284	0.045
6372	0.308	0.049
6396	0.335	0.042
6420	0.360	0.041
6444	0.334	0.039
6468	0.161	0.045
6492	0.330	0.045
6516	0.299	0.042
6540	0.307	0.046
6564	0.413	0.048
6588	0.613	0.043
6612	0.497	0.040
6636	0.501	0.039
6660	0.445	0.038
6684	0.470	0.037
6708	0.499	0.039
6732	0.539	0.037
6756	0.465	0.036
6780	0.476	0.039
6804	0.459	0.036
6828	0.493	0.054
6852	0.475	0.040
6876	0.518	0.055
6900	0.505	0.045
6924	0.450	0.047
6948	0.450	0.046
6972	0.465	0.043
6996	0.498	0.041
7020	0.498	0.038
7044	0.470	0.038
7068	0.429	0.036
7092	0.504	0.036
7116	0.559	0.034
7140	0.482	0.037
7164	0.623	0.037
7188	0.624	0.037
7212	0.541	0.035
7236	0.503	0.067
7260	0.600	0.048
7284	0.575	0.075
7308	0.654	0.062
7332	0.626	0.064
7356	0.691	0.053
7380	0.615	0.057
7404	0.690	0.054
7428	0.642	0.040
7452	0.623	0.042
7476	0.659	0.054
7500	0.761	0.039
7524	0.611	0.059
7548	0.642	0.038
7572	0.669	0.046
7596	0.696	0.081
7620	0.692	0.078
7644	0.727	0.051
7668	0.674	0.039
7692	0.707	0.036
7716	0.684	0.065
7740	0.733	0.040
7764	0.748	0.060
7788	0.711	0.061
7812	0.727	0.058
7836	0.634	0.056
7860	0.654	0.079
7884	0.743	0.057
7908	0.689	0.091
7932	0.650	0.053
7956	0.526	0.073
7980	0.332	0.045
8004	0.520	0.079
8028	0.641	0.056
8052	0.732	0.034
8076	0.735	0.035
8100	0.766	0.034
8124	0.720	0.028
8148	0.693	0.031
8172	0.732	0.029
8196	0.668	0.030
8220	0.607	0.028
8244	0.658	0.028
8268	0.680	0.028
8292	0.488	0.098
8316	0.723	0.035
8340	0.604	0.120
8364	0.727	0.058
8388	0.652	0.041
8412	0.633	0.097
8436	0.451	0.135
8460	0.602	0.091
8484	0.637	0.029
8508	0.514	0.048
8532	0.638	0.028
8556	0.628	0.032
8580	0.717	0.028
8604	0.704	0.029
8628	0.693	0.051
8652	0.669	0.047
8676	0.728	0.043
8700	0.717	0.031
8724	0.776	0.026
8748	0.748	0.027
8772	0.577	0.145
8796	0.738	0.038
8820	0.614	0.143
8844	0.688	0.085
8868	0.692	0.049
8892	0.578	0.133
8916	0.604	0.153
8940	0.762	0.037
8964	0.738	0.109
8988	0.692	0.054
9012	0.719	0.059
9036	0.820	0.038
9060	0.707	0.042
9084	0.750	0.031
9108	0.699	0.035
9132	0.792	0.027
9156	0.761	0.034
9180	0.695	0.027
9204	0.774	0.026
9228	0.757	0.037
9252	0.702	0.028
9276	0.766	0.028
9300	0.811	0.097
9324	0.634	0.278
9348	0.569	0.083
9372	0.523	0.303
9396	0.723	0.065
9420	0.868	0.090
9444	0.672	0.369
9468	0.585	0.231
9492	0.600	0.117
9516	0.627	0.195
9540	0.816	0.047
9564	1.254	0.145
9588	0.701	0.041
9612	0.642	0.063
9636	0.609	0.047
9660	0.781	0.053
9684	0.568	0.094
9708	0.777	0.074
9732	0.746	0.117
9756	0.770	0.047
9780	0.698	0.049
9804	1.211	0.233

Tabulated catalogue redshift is 0.64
